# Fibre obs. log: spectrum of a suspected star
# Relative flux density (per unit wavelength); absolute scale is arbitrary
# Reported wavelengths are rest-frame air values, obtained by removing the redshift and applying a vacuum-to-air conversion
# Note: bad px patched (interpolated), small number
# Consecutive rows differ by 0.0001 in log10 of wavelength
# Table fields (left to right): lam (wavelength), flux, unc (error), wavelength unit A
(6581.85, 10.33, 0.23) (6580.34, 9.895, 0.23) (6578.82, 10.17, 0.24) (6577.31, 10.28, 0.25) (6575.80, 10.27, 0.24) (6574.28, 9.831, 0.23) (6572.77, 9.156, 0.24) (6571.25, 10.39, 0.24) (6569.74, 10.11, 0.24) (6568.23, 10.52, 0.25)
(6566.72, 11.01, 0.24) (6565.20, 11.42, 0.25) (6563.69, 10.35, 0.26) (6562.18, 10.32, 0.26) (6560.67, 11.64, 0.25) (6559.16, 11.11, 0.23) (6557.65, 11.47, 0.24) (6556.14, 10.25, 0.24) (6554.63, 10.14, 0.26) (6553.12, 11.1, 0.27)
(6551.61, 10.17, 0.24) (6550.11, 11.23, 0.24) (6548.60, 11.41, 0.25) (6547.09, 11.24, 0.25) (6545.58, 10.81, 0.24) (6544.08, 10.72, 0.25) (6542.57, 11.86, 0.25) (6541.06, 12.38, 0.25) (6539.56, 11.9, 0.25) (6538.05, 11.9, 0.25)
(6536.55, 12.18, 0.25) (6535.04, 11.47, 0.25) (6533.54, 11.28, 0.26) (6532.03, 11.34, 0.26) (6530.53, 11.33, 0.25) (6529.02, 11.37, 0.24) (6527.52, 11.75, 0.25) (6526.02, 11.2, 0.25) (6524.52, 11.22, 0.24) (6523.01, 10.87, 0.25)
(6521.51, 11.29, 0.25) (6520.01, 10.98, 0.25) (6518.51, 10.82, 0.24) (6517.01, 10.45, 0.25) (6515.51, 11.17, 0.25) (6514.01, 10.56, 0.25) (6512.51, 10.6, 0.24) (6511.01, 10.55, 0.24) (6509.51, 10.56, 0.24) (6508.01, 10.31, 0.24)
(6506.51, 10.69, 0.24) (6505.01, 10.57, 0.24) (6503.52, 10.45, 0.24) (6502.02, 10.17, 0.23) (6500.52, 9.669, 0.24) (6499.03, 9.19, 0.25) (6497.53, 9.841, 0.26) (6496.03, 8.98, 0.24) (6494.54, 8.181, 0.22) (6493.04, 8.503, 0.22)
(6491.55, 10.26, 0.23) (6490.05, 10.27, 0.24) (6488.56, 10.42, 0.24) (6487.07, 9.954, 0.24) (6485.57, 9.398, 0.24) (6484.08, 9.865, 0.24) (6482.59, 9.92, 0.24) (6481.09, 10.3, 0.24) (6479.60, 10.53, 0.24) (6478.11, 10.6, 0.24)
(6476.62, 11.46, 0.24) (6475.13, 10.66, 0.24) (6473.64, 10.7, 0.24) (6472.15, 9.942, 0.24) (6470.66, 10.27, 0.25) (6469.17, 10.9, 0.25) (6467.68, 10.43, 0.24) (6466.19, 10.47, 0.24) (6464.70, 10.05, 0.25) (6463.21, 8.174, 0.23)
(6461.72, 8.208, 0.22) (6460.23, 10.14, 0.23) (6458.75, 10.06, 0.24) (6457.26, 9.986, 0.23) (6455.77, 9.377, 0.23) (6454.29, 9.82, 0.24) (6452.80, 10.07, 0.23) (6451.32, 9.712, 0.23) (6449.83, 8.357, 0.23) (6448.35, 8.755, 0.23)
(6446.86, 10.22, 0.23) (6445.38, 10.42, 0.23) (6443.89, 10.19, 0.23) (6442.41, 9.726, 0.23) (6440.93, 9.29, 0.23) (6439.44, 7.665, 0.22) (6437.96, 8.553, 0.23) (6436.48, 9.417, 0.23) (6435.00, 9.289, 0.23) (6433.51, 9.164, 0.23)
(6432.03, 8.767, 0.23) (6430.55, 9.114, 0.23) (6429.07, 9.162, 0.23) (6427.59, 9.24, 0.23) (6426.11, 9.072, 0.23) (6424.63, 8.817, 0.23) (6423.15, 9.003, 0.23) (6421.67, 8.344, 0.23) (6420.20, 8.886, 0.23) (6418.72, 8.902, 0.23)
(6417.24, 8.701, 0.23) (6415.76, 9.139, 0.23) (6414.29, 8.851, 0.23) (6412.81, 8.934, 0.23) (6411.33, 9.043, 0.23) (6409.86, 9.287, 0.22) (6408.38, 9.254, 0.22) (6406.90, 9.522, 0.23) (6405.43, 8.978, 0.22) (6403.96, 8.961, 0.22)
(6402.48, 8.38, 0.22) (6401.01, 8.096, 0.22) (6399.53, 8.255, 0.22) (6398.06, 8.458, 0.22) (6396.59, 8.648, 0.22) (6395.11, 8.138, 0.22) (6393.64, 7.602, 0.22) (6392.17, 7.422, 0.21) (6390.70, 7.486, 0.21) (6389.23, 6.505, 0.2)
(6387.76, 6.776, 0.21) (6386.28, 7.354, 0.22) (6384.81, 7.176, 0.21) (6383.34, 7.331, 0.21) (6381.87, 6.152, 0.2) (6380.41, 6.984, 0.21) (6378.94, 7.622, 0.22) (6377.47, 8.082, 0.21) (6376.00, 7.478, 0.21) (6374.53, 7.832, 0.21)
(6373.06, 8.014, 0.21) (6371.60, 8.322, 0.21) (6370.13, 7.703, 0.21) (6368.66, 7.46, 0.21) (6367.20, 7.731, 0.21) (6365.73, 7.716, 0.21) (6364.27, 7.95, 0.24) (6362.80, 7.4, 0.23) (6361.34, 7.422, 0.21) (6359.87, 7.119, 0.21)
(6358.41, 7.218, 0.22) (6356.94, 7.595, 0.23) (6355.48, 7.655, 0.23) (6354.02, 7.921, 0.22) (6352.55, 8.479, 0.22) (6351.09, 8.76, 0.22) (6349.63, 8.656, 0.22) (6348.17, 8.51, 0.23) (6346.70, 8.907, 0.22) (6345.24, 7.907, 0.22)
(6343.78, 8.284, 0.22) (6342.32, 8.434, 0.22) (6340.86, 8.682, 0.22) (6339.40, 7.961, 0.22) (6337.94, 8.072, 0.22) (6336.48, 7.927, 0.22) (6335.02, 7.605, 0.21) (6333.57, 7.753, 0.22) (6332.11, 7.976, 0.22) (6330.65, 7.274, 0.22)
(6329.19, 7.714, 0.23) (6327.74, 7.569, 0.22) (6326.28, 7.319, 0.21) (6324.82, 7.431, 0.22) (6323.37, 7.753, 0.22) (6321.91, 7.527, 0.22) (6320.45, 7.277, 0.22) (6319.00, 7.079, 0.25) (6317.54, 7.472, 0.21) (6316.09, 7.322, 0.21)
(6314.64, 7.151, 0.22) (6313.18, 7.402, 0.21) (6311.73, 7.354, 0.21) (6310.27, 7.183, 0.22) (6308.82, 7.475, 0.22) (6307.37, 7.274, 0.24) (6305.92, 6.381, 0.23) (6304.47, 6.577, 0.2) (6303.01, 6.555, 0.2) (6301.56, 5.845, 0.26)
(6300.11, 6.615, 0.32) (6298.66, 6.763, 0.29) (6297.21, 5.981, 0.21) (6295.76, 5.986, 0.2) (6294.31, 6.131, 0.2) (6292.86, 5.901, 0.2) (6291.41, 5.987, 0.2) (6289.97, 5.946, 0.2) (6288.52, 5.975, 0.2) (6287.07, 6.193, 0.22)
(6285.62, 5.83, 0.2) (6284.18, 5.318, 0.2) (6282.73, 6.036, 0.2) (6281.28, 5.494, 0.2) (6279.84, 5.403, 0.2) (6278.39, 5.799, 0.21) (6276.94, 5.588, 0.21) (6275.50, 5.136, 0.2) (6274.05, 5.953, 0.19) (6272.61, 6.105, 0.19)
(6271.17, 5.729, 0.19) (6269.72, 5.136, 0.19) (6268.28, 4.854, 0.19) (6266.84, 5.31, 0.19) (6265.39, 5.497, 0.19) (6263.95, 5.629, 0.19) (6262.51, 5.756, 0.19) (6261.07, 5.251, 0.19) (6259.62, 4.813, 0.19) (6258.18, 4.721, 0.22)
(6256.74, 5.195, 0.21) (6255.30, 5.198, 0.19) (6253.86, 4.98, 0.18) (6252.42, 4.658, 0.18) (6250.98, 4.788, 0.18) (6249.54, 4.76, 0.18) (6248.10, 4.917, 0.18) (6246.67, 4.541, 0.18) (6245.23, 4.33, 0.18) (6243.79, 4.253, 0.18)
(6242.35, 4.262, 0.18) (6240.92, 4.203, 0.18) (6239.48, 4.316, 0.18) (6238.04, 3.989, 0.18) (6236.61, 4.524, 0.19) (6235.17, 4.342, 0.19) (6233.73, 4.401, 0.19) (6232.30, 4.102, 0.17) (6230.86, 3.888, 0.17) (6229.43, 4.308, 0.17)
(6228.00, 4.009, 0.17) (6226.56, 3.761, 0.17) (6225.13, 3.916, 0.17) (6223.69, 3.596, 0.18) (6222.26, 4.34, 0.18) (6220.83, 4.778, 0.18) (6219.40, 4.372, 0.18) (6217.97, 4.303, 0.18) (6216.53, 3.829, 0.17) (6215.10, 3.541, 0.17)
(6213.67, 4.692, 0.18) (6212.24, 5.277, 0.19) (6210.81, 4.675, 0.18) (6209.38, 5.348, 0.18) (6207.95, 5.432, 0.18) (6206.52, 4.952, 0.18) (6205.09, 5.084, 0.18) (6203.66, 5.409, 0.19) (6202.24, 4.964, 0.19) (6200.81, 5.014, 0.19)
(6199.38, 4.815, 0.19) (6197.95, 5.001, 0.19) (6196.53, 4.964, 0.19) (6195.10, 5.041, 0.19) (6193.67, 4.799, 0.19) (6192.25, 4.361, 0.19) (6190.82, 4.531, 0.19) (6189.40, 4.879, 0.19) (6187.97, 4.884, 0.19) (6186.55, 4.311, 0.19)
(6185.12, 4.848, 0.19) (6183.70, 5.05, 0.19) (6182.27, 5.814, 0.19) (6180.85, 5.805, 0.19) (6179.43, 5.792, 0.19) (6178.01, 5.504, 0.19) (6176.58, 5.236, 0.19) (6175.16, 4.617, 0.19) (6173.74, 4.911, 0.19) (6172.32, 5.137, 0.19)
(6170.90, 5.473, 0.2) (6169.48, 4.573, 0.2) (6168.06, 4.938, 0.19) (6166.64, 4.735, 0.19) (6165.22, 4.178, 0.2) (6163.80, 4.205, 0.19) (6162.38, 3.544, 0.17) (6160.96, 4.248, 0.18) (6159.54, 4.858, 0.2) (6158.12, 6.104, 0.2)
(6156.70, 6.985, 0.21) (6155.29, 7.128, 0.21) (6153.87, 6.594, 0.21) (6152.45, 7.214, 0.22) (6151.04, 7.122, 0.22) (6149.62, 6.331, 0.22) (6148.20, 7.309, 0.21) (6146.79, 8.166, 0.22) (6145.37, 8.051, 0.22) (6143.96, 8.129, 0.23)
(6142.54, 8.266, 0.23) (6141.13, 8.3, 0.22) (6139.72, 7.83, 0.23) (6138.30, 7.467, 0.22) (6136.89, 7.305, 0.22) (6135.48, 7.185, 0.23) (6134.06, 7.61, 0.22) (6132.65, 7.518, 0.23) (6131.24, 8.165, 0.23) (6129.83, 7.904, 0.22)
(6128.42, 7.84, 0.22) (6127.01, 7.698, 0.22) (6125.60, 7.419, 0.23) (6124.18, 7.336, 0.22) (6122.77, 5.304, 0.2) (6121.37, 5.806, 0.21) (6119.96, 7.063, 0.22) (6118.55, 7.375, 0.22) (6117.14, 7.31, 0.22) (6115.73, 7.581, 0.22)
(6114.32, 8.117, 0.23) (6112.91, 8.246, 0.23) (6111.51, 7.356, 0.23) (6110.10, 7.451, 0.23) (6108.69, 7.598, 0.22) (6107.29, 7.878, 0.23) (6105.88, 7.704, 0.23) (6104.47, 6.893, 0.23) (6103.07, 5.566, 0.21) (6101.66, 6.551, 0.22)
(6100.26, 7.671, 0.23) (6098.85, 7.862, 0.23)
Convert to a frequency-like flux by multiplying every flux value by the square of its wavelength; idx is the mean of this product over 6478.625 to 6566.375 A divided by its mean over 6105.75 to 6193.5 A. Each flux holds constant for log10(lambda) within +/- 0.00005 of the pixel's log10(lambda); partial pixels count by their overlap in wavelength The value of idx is 1.88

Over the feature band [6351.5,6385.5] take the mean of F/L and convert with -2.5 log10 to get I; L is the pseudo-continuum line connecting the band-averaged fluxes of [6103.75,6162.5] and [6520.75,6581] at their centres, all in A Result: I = 0.22 mag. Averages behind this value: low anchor 7.21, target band 7.59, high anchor 11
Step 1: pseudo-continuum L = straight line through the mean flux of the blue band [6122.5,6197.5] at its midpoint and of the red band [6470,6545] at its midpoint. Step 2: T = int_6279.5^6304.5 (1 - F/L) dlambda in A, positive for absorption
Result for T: 5.7 A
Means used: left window 6.1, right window 10.6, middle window 6.02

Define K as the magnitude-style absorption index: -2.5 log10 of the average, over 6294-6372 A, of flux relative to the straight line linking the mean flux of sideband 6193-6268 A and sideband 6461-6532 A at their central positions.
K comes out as -0.10 mag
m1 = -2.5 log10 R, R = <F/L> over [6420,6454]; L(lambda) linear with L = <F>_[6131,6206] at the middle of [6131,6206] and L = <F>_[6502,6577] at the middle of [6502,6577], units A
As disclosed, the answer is 0.04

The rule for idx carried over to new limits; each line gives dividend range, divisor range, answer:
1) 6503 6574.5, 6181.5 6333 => 2.18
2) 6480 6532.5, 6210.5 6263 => 2.53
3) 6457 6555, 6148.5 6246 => 2.39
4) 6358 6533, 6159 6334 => 1.82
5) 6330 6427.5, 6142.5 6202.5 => 1.57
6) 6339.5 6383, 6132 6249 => 1.58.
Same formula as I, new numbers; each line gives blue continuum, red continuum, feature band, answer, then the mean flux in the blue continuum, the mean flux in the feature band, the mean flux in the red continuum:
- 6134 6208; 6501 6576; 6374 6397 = 0.185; 5.74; 7.39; 10.9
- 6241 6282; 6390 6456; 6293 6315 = -0.091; 5.13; 6.68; 8.94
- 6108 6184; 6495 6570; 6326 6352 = 0.082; 6.57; 8.09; 10.9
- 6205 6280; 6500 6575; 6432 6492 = -0.054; 4.76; 9.81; 10.9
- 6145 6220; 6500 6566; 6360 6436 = 0.073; 5.25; 8.23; 11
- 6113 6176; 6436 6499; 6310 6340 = 0.115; 6.62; 7.53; 9.76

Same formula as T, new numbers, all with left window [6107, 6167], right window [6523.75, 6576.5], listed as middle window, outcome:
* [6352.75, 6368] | 2.6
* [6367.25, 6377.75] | 1.7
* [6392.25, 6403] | 1.5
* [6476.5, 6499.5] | 1.3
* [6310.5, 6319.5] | 1.5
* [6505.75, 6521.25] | 0.0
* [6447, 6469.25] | 1.1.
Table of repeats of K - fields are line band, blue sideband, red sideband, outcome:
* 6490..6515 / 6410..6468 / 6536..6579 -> 0.02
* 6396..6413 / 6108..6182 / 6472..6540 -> 0.08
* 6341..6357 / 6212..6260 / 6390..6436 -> -0.16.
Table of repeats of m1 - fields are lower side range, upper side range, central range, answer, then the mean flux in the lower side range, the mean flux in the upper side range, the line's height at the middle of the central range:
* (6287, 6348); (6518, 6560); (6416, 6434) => 0.03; 7.21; 11.2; 9.17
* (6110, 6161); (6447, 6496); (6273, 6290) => 0.42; 7.27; 9.86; 8.4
